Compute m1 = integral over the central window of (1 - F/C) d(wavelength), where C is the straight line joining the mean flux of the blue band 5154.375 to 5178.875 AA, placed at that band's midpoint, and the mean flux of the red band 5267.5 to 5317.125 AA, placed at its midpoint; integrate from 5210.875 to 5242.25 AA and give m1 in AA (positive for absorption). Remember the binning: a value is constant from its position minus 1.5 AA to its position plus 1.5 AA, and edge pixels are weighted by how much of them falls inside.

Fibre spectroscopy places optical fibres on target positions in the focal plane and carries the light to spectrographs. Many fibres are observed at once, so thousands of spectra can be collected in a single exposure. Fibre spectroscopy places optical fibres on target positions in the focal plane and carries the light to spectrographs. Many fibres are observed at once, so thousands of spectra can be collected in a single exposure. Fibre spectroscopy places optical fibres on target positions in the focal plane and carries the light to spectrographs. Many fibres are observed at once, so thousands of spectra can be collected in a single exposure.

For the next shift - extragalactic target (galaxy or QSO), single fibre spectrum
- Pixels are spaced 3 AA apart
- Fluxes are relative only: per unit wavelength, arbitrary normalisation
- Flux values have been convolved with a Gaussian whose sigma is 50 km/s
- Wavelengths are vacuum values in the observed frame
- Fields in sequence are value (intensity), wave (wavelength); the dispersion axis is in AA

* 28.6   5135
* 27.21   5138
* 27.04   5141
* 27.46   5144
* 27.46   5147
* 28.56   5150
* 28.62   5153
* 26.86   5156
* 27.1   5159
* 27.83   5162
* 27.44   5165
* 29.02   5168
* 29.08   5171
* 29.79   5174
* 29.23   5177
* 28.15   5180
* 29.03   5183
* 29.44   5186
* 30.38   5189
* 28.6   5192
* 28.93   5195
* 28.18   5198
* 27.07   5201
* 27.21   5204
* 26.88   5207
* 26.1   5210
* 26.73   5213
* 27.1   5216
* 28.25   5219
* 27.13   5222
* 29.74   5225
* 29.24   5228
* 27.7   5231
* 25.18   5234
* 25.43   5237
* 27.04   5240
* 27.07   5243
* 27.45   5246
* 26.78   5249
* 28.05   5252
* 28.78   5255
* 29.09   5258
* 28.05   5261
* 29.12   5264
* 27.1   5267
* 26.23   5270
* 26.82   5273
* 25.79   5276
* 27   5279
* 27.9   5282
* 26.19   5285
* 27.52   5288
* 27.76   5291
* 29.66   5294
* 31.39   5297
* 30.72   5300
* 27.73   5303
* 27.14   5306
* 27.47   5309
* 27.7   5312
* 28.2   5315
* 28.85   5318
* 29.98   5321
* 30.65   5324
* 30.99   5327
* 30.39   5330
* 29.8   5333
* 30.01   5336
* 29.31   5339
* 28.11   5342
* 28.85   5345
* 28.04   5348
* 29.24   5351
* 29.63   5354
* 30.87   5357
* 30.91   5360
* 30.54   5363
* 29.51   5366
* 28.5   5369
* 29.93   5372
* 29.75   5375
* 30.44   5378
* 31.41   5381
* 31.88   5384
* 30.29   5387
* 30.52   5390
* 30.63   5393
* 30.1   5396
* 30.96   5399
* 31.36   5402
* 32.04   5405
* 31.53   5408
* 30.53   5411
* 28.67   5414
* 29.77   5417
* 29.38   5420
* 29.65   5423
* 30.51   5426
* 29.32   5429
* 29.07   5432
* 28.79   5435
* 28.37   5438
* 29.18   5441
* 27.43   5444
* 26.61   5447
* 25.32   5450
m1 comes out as 0.84 AA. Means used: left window 28.3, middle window 27.3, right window 27.8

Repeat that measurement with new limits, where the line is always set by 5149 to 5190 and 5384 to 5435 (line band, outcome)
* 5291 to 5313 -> 0.5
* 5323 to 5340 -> -0.3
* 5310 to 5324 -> 0.4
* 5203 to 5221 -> 1.1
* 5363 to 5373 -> 0.2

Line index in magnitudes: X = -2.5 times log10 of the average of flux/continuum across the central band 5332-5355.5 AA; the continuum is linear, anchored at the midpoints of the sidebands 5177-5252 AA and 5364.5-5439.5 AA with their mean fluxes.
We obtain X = 0.01 mag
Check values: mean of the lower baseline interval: 27.7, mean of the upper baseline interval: 30.1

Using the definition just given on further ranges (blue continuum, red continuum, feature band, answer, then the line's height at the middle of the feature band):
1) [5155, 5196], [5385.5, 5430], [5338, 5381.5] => 0.01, 30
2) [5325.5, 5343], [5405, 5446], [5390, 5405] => -0.05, 29.6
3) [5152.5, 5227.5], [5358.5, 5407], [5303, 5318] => 0.07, 29.7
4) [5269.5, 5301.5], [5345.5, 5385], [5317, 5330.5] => -0.05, 28.9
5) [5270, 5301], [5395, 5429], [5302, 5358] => -0.01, 28.8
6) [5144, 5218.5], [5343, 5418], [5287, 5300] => 0.00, 29.3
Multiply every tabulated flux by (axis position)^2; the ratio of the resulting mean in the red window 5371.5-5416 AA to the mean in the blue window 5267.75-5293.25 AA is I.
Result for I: 1.2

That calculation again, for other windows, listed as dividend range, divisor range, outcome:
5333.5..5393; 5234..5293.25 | 1.14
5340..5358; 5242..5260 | 1.08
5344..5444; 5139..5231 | 1.15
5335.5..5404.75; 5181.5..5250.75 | 1.15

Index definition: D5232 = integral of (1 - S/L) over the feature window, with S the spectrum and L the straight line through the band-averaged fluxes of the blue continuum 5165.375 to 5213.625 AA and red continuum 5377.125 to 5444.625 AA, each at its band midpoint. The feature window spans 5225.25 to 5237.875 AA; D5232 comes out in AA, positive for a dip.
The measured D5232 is 0.6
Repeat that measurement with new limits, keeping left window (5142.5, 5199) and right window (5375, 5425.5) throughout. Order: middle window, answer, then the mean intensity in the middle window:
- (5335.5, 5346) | 0.4 AA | 29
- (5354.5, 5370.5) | 0.1 AA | 30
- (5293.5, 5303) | -0.2 AA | 30.2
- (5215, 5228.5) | 0.3 AA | 28.3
